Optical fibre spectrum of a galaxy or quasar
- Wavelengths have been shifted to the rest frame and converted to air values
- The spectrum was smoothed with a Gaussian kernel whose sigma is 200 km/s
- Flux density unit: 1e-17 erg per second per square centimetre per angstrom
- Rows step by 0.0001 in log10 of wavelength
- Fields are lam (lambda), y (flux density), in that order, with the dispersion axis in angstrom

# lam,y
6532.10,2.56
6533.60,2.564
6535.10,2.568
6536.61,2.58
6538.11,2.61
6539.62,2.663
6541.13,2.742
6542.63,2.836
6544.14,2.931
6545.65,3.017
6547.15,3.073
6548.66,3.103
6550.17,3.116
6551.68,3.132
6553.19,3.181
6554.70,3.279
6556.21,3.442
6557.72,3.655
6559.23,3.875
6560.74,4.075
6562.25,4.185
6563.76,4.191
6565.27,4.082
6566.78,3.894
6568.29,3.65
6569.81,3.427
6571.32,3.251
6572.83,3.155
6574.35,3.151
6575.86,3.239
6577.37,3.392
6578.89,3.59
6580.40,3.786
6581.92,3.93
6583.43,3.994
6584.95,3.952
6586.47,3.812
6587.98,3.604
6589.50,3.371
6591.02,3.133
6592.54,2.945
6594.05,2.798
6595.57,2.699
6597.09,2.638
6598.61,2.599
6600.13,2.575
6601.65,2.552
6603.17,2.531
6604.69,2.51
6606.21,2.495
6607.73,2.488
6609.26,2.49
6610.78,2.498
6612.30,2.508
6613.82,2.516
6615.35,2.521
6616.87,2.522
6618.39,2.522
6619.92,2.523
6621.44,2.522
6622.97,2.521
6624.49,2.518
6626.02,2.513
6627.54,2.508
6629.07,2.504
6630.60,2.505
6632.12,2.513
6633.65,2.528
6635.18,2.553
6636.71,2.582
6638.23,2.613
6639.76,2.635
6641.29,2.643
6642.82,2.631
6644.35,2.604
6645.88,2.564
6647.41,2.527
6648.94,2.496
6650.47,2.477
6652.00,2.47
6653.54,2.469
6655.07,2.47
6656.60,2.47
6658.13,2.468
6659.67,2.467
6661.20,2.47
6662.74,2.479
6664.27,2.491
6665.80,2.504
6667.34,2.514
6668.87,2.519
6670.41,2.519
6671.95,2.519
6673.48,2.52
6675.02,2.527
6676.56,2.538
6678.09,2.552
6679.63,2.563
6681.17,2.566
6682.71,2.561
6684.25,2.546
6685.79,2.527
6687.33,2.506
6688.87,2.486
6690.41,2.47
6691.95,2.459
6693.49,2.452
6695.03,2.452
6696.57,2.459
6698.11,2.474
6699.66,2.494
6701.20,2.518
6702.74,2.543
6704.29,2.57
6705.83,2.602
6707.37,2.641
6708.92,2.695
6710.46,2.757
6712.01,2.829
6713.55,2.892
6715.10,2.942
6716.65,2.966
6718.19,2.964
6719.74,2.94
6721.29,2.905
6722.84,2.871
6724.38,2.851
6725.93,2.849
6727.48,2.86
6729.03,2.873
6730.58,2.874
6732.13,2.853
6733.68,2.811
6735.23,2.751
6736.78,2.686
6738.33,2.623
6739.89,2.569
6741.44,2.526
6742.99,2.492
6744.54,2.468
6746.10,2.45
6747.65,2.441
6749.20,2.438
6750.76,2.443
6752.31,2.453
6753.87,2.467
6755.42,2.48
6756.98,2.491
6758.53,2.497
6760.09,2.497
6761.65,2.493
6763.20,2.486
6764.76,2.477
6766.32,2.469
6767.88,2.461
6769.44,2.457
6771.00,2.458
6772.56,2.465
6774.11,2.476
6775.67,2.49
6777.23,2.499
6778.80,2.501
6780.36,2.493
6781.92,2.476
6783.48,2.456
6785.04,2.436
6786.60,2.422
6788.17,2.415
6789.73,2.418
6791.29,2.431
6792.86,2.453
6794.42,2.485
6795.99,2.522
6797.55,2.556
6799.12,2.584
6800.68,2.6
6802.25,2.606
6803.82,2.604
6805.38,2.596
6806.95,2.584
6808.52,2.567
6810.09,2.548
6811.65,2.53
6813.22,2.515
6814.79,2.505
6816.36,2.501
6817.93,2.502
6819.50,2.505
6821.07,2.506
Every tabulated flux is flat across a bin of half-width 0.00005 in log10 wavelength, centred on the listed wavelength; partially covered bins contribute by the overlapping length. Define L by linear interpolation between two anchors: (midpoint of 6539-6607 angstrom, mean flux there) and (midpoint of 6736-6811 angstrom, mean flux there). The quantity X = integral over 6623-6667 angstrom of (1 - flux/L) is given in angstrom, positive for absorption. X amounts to 6.9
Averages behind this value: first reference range 3.27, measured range 2.52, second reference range 2.5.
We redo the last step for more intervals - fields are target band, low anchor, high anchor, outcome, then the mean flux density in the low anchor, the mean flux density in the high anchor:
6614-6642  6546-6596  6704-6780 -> 5.8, 3.49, 2.63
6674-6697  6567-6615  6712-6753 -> 2.7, 3.08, 2.73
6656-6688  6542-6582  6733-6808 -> 4.8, 3.46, 2.51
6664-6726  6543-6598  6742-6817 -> 5.3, 3.43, 2.49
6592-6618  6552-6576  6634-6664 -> 4.3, 3.61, 2.53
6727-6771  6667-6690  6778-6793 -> -1.5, 2.53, 2.45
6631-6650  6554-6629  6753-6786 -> 2.3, 3.11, 2.48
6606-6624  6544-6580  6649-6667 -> 2.5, 3.47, 2.48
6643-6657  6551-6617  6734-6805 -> 2.1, 3.22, 2.5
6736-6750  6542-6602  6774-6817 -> 1.0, 3.36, 2.51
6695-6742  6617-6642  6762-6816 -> -4.0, 2.54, 2.5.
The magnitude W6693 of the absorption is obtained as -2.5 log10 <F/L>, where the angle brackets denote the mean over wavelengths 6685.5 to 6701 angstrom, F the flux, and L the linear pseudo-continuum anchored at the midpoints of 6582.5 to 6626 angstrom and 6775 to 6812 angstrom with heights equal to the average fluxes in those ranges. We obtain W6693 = 0.08 mag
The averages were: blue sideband 2.8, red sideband 2.51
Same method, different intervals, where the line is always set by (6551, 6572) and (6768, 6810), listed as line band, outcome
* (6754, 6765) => 0.069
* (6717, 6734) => -0.021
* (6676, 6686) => 0.196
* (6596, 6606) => 0.326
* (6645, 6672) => 0.261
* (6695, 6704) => 0.185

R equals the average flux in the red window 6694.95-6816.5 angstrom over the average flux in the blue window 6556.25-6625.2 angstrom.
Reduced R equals 0.8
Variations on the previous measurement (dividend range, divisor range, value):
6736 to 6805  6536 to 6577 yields 0.75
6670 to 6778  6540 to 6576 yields 0.76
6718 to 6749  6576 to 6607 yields 0.87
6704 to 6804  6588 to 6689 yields 1.01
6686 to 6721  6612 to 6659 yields 1.05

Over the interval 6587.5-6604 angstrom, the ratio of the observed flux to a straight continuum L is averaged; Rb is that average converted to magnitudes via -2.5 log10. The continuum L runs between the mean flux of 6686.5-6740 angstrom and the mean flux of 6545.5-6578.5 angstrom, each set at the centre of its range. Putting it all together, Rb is 0.17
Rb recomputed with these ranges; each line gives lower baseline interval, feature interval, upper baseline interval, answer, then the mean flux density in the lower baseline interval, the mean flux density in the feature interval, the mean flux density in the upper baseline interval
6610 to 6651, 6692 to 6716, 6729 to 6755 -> -0.02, 2.54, 2.62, 2.59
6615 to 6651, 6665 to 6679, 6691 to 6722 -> 0.04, 2.54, 2.52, 2.68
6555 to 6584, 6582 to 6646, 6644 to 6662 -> 0.12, 3.68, 2.73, 2.49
